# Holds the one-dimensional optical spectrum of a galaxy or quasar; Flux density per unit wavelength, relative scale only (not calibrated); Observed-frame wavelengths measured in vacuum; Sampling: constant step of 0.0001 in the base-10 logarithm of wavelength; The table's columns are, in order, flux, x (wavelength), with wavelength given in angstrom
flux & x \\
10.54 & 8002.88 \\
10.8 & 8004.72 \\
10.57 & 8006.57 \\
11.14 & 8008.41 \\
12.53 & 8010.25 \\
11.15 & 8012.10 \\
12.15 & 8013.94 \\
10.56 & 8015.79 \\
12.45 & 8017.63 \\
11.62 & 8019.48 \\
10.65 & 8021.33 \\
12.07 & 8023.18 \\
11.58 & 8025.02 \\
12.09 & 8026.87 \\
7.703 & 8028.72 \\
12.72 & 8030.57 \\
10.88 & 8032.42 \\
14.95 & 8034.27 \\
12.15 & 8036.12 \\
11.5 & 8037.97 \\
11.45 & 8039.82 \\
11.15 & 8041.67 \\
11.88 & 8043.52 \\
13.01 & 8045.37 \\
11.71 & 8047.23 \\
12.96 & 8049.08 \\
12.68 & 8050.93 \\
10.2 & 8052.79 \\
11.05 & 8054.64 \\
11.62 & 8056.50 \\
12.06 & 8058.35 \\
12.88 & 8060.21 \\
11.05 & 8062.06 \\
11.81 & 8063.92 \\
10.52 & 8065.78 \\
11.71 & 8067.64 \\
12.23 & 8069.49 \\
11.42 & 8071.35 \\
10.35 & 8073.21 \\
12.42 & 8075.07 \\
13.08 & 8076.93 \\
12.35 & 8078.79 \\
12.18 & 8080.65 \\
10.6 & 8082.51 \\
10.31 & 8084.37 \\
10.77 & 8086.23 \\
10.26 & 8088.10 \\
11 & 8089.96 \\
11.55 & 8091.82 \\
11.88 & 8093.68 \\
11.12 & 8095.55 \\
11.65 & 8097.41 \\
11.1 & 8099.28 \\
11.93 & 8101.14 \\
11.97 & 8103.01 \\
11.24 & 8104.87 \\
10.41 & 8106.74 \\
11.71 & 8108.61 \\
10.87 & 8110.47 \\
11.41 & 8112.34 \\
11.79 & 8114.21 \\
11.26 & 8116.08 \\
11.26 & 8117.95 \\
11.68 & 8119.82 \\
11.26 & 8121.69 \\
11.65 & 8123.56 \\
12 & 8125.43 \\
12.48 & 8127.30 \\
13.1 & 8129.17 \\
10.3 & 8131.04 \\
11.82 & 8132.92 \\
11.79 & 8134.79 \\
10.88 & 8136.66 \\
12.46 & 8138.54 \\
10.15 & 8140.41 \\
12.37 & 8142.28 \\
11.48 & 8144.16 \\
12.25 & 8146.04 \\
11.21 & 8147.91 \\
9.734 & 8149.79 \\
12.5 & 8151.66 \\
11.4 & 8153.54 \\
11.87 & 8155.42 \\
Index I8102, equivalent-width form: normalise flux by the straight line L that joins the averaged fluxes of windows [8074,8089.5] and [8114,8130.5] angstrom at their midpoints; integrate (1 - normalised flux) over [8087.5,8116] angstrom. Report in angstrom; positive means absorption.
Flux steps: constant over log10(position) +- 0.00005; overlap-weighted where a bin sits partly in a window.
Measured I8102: 0.7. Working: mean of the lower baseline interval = 11.5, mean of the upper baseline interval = 11.8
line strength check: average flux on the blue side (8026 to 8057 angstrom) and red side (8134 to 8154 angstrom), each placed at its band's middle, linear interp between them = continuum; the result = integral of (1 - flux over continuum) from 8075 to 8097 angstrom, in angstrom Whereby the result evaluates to 0.4 angstrom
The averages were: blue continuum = 11.7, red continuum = 11.5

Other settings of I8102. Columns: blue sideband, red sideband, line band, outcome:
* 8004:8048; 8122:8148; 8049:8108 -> 0.8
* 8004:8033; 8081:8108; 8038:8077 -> -1.8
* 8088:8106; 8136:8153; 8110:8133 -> -0.4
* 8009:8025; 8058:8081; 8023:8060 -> -0.2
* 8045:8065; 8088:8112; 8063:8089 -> 0.4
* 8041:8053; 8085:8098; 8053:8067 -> 0.3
